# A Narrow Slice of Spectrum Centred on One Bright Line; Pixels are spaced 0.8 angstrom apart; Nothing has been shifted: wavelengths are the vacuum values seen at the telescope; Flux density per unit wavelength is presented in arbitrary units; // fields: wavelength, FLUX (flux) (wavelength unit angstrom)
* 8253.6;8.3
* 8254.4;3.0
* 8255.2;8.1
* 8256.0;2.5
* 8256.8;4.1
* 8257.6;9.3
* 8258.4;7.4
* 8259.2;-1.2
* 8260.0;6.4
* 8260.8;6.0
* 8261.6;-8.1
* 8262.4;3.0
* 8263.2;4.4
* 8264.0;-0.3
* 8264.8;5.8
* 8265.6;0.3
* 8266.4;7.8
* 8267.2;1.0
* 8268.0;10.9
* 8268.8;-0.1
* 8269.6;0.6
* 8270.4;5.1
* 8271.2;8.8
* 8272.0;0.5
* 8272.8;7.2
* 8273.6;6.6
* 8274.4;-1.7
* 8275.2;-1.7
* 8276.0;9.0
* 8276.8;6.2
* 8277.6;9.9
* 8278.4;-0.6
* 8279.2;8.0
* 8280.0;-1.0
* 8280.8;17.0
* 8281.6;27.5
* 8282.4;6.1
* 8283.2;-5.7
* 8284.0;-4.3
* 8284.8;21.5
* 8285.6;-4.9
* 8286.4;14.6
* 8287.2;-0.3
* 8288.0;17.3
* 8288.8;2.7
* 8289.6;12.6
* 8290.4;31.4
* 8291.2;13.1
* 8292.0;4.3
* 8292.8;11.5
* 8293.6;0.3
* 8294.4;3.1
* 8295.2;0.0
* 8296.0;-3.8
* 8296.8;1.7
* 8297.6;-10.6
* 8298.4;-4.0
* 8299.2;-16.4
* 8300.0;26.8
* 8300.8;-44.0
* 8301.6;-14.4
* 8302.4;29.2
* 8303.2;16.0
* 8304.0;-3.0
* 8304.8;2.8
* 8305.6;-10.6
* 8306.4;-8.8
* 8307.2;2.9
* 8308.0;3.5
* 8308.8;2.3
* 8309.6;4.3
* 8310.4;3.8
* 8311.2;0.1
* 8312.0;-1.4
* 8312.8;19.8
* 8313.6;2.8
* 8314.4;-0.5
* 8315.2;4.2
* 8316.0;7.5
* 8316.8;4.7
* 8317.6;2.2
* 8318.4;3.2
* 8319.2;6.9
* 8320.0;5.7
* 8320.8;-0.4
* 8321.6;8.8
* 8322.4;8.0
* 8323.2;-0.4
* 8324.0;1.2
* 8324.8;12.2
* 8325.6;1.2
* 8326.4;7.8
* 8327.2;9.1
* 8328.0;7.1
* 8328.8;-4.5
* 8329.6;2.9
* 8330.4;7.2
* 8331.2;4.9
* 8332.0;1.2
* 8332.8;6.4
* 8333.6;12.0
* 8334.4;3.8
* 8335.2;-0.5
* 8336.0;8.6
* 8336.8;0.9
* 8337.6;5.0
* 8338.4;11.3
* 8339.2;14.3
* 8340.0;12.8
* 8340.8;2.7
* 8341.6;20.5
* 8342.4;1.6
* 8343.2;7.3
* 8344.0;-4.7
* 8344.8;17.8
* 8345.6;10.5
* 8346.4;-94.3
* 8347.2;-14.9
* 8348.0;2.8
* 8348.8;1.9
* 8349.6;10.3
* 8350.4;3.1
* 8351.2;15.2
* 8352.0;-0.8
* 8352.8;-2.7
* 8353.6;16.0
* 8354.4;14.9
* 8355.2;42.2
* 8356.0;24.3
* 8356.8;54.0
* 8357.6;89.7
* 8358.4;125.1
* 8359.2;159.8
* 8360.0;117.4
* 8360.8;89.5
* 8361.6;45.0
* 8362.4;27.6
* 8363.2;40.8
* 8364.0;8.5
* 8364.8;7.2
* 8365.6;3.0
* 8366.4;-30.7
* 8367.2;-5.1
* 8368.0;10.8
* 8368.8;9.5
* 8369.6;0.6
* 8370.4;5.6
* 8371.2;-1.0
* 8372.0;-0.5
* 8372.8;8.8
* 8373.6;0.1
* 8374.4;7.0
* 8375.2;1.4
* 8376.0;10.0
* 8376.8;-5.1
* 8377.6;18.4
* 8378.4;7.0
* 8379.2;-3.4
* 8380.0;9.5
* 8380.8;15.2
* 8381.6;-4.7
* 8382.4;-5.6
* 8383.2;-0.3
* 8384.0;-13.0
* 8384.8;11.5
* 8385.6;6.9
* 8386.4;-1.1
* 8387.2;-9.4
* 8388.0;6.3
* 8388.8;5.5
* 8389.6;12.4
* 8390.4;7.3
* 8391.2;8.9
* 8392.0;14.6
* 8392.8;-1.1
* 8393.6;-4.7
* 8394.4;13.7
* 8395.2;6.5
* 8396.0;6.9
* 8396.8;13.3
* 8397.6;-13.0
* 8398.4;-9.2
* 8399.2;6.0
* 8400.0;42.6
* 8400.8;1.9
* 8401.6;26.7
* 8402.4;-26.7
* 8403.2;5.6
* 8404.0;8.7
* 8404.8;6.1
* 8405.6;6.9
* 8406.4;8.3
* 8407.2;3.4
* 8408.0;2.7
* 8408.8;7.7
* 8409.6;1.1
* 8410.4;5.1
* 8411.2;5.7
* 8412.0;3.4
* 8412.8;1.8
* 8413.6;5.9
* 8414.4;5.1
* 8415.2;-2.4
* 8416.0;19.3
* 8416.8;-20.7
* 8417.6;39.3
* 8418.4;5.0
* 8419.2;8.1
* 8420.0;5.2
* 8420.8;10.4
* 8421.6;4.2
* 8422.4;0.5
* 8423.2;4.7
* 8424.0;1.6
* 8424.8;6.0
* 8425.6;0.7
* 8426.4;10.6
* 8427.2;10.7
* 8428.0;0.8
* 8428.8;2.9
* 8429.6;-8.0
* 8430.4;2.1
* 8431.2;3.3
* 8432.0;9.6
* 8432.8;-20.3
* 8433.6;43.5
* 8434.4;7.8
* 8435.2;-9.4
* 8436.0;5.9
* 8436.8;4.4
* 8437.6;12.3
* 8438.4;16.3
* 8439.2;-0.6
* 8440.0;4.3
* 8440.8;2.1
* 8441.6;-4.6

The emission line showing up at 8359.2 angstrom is H-beta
